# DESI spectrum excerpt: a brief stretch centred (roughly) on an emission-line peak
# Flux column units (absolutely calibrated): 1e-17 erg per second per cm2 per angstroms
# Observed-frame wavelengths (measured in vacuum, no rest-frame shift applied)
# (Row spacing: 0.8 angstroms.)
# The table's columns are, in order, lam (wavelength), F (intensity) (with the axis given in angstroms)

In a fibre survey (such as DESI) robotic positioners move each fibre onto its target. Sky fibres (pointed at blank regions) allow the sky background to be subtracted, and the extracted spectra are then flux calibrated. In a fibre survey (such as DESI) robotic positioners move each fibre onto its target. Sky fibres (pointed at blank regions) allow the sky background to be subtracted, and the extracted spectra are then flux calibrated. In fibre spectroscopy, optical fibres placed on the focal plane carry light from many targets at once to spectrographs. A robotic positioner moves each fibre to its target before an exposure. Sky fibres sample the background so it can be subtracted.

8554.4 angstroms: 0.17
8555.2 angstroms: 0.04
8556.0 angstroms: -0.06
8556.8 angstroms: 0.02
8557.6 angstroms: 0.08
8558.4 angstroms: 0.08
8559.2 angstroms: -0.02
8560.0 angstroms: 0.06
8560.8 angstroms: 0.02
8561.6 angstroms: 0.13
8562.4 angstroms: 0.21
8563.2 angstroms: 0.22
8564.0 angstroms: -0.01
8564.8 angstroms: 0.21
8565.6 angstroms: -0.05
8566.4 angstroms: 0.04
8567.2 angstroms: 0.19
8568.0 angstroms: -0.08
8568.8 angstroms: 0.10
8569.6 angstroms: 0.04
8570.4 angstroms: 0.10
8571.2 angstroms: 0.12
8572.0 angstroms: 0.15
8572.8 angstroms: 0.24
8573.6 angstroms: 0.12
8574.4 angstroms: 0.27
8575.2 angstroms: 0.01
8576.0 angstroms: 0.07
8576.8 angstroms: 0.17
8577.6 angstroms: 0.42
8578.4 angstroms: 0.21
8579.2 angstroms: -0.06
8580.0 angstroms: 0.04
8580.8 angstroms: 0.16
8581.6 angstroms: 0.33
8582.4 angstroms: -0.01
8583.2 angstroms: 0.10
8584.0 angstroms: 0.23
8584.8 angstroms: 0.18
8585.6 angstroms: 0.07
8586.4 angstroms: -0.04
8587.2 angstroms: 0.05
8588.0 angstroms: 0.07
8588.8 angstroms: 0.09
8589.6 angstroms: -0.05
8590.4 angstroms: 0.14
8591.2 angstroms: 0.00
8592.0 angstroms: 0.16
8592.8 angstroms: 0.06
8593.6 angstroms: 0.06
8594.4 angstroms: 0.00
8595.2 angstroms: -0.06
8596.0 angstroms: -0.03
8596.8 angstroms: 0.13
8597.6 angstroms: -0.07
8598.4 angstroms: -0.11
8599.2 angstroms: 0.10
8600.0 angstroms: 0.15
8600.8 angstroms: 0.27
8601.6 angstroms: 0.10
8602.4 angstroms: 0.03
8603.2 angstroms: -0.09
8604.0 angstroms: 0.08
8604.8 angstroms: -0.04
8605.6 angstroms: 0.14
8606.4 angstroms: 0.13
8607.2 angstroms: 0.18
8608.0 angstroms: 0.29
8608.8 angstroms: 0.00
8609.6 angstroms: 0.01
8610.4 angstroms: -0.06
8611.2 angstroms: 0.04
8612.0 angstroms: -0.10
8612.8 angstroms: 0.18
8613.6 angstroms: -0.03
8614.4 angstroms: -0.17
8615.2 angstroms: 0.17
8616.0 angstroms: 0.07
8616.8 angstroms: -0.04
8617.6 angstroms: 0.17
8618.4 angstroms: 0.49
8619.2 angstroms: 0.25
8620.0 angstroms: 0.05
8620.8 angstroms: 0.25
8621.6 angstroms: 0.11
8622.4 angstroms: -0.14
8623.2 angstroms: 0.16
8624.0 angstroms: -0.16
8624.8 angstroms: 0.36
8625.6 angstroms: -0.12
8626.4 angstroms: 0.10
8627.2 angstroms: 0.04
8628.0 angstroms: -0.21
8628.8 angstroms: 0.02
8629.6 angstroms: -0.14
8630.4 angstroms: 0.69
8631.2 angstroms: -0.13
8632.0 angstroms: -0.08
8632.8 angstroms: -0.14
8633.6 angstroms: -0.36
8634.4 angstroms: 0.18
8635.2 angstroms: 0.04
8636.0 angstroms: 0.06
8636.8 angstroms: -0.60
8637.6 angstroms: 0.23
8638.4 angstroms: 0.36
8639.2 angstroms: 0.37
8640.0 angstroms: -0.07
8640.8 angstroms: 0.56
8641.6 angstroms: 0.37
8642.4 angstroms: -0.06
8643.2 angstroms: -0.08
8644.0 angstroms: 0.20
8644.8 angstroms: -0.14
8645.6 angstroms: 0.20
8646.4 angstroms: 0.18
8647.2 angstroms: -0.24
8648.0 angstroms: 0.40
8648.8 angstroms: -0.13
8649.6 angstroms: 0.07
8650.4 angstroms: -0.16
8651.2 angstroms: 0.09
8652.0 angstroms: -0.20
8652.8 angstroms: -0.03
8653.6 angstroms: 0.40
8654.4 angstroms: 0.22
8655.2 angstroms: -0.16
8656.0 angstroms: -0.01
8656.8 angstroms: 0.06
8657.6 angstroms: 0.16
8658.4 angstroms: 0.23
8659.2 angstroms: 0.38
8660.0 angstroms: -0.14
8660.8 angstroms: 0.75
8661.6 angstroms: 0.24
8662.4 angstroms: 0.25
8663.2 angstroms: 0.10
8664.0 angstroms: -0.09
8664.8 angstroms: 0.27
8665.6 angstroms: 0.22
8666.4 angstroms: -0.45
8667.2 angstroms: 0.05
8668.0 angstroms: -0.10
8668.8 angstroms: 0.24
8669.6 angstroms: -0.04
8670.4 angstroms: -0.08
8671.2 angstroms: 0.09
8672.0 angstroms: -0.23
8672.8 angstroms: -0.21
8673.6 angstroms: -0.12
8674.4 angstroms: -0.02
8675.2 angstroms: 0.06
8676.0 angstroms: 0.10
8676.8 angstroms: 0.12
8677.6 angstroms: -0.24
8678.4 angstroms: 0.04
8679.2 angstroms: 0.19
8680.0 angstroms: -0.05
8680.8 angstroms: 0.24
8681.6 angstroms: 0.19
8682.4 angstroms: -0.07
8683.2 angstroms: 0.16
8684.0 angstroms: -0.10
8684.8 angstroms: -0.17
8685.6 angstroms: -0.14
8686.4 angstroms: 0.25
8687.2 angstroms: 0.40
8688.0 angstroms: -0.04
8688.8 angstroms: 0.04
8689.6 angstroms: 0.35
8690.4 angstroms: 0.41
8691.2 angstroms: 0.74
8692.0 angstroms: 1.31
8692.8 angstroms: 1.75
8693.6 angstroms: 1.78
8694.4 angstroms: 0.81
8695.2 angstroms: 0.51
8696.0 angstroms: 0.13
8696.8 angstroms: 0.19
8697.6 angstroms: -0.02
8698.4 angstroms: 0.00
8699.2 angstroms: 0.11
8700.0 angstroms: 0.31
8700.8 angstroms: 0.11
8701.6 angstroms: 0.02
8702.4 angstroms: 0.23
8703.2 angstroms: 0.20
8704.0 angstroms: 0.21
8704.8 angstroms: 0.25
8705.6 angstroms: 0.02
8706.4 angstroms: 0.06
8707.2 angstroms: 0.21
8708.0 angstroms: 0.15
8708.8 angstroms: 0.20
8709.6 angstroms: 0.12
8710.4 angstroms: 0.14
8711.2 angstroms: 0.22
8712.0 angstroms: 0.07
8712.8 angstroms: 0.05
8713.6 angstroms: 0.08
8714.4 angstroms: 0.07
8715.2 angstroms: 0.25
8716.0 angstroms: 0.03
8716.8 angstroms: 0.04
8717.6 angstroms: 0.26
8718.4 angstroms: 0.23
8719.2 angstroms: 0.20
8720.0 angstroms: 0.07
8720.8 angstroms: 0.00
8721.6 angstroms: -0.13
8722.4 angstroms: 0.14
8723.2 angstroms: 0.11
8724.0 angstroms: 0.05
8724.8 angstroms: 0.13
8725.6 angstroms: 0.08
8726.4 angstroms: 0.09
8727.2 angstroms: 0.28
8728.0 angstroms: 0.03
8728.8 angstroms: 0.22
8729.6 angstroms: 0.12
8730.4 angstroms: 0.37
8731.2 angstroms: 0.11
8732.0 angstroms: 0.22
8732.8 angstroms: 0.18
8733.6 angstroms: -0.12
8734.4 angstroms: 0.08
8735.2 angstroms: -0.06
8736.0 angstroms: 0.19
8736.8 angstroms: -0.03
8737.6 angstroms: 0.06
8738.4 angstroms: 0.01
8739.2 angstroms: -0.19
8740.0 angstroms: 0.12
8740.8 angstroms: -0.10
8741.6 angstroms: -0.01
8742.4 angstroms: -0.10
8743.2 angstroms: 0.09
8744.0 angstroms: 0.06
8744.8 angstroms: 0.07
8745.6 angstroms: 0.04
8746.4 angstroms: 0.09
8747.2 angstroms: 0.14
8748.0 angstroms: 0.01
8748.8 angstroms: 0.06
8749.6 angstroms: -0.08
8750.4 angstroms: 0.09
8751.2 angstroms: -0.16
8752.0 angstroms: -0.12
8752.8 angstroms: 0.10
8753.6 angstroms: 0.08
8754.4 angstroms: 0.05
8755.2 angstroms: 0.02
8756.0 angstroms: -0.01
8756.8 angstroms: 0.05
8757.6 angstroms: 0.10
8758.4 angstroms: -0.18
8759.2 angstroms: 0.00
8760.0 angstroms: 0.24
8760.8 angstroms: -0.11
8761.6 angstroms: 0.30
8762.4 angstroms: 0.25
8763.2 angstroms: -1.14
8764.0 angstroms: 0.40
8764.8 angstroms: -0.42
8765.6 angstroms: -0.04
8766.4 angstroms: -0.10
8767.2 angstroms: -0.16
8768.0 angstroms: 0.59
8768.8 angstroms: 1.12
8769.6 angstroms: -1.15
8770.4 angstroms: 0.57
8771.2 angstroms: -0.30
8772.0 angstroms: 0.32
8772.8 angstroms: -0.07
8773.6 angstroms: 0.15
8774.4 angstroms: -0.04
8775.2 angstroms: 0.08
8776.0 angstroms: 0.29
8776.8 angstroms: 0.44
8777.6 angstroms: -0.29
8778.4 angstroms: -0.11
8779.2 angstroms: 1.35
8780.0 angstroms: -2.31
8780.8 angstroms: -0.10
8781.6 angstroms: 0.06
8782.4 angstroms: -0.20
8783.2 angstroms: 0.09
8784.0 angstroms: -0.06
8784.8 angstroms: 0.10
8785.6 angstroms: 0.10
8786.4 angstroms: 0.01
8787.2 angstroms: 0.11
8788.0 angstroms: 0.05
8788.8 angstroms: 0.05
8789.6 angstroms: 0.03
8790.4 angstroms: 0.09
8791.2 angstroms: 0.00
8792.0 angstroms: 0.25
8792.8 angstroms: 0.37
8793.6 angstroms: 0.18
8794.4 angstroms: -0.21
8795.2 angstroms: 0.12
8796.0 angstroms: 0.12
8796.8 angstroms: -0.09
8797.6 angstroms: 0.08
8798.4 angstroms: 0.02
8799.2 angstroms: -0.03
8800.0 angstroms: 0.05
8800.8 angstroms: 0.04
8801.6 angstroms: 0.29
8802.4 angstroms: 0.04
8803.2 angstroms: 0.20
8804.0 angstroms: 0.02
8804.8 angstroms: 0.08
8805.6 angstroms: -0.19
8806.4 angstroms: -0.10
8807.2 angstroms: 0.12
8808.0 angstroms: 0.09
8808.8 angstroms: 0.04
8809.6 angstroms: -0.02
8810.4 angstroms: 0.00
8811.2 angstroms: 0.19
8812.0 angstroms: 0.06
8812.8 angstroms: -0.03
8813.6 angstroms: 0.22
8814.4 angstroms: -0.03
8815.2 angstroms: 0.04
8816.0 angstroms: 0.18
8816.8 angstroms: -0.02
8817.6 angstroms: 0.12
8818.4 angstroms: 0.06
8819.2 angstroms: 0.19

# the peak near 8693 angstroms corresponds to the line H-beta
